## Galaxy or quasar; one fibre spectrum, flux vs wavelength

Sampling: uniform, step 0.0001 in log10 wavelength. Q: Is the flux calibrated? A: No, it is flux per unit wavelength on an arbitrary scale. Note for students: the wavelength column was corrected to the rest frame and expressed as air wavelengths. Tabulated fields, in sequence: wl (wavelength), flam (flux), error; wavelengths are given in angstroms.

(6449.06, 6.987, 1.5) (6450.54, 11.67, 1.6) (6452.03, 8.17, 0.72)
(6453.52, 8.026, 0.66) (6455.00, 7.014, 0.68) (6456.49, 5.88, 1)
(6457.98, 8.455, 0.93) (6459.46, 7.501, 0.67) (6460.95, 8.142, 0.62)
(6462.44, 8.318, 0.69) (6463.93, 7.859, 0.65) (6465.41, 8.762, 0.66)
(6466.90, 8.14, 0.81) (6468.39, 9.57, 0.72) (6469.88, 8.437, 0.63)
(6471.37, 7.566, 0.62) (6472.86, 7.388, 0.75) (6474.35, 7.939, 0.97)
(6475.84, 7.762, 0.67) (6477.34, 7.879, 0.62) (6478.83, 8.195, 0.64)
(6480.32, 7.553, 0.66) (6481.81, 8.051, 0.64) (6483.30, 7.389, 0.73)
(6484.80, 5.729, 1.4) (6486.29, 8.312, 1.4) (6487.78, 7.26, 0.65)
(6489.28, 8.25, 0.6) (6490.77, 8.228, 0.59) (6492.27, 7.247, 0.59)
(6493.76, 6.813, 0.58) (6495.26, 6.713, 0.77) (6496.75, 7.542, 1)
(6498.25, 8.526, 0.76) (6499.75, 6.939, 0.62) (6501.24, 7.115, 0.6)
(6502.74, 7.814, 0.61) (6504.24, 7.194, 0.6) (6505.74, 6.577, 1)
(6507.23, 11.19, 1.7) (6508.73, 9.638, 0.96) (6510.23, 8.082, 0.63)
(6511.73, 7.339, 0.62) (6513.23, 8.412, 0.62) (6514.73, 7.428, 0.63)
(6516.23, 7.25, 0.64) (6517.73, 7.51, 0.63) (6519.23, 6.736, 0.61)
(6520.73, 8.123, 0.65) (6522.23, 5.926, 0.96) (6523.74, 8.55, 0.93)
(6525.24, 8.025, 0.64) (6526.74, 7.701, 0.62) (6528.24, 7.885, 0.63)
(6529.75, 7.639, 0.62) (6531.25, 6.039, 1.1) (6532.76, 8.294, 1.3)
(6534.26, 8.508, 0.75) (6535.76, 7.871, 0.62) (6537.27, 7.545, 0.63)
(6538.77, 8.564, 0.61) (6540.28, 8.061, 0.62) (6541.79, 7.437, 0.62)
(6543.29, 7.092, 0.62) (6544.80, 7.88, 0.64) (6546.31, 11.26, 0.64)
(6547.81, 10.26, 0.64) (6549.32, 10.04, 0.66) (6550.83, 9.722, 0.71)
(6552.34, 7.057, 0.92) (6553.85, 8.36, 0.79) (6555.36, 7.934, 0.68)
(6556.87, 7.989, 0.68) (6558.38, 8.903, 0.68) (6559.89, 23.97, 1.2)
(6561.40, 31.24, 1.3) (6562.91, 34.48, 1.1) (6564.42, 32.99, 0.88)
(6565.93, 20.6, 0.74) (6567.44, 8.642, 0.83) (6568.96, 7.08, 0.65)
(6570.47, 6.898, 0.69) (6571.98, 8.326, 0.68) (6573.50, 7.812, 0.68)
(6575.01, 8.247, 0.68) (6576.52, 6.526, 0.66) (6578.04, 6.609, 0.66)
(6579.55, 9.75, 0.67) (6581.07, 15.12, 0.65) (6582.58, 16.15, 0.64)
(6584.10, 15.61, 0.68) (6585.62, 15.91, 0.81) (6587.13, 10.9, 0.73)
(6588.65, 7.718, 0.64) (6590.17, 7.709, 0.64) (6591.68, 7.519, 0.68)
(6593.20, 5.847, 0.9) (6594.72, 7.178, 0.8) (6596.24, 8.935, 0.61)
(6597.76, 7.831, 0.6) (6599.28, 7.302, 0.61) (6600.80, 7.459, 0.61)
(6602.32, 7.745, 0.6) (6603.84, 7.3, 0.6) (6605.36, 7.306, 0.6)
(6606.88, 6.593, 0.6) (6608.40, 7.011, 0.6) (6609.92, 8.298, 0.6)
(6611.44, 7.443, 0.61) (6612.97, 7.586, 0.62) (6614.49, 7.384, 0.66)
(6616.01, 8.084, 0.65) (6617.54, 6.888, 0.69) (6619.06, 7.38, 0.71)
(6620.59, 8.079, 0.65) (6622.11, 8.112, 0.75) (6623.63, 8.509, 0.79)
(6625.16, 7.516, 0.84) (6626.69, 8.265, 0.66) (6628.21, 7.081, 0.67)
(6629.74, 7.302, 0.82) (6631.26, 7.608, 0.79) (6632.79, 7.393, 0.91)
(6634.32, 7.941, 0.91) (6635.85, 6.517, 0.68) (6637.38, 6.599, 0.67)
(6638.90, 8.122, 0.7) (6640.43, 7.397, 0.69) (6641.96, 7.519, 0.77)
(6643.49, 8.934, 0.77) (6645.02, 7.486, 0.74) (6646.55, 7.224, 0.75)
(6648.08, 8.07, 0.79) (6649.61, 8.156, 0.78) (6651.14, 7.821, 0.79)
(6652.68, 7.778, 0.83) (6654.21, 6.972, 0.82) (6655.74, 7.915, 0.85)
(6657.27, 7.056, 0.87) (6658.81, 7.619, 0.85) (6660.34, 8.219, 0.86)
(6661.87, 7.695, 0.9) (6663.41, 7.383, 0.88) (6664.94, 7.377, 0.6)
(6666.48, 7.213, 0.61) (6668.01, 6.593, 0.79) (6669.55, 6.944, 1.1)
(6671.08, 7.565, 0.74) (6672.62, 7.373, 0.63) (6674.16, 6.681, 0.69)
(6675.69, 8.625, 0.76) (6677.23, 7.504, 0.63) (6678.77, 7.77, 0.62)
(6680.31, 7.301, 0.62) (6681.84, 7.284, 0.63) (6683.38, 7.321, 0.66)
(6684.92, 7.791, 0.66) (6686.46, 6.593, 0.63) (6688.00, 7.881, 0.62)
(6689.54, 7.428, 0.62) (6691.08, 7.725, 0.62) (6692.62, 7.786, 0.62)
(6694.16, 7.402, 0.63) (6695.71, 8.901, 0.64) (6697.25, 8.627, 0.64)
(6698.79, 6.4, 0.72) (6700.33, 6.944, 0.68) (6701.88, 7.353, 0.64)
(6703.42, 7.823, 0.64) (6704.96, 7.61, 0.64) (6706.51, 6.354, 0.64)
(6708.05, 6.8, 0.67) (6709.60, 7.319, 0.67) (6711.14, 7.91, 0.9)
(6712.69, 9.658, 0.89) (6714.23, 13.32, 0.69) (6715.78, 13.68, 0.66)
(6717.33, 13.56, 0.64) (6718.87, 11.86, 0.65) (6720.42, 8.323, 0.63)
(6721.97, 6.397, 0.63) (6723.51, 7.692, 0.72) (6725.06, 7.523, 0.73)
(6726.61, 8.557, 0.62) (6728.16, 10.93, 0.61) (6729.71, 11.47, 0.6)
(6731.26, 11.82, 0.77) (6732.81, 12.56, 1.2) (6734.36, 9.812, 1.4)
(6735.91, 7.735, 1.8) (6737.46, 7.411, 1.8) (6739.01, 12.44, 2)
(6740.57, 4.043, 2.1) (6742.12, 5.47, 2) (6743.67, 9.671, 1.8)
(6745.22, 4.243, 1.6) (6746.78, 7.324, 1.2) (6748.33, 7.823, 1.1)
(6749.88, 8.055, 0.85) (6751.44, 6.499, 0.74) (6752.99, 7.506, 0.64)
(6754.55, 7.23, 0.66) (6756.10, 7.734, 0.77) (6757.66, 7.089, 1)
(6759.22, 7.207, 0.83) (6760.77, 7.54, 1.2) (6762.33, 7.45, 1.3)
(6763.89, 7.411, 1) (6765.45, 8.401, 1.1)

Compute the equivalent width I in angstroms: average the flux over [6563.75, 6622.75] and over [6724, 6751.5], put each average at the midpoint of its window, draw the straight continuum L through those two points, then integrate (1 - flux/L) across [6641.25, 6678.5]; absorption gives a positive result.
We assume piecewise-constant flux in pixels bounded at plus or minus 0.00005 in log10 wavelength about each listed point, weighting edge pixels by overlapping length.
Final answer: 6.0 angstroms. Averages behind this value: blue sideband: 9.45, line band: 7.57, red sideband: 8.56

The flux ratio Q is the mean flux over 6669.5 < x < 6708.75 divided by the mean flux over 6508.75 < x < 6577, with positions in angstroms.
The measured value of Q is 0.73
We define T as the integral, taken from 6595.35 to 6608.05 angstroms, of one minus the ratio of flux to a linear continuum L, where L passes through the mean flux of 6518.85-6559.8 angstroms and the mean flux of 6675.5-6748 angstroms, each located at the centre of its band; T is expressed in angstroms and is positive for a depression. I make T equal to 1.3 angstroms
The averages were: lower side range 8.4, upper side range 8.42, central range 7.54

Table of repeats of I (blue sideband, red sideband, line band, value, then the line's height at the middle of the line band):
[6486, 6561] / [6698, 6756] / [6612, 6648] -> 3.71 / 8.49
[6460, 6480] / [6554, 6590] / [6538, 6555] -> 5.00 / 12.3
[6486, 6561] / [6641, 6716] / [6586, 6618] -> 1.42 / 8.08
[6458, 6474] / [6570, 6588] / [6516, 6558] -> 7.34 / 9.76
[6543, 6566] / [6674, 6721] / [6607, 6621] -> 5.38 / 12.2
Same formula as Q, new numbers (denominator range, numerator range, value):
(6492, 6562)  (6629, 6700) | 0.86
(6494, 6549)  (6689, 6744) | 1.11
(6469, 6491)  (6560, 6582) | 1.93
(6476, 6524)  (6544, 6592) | 1.63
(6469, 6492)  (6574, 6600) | 1.25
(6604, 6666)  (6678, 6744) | 1.13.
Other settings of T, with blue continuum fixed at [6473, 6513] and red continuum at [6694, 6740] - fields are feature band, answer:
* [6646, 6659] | 1.6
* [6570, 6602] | -3.8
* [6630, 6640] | 1.5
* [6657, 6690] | 5.4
